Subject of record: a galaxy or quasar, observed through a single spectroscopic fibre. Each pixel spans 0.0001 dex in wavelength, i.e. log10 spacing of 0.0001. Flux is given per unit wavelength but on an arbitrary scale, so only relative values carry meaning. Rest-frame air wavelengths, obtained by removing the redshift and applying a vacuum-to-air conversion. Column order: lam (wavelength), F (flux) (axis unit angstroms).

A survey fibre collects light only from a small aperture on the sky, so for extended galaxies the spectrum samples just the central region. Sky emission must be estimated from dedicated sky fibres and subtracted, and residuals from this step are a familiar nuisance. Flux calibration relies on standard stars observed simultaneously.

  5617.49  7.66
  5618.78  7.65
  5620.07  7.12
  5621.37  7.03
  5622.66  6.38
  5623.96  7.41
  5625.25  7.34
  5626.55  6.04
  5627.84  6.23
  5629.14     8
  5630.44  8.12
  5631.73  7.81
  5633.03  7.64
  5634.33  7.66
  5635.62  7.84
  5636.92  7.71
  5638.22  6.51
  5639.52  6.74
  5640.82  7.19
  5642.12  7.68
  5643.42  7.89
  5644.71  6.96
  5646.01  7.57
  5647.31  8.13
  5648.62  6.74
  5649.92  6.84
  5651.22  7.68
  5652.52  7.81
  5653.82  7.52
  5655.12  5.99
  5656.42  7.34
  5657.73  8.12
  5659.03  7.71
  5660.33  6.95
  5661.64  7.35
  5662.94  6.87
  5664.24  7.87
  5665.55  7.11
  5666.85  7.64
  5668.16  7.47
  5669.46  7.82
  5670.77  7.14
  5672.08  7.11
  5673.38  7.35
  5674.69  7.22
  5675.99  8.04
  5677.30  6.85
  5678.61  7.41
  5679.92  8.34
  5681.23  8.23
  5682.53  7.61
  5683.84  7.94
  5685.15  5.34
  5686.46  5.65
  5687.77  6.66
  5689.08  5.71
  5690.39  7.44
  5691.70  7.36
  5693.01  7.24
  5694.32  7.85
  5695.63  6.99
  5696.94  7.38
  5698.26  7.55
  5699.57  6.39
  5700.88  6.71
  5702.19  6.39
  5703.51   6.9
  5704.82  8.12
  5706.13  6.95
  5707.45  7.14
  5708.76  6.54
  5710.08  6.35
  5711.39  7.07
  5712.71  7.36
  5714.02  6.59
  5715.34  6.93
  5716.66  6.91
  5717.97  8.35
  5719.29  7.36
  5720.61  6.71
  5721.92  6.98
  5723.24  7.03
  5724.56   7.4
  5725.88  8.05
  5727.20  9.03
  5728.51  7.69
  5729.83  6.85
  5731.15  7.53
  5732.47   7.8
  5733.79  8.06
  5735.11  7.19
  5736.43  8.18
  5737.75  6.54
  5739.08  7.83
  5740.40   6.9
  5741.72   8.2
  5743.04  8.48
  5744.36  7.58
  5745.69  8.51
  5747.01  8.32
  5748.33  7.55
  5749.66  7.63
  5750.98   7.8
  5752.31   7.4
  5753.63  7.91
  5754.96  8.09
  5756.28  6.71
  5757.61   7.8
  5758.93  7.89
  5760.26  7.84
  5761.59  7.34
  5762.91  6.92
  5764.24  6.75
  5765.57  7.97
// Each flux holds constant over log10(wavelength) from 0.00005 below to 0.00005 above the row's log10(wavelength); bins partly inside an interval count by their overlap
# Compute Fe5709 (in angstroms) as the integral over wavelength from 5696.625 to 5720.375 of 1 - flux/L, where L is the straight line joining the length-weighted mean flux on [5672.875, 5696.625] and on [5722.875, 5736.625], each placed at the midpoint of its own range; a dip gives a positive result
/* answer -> 1.3 angstroms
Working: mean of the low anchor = 7.18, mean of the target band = 7.04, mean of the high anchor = 7.71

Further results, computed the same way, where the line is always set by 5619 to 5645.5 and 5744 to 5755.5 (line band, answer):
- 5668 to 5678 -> 0.1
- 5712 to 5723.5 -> 0.8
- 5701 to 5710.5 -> 0.9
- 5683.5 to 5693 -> 1.2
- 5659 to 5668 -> 0.1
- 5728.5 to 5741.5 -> 0.5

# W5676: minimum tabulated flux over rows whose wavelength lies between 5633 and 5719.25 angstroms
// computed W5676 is 5.34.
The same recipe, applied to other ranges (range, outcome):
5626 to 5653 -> 6.04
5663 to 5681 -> 6.85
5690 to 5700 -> 6.39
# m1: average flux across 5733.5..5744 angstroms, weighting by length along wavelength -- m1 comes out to 7.66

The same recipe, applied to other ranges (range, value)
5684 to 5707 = 6.89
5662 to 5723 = 7.15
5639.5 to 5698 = 7.29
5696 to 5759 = 7.42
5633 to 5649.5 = 7.39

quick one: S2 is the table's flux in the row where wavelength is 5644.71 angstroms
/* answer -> 6.96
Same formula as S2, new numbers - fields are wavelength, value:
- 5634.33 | 7.66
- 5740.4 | 6.9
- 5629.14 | 8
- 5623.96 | 7.41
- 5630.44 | 8.12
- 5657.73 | 8.12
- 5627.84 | 6.23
